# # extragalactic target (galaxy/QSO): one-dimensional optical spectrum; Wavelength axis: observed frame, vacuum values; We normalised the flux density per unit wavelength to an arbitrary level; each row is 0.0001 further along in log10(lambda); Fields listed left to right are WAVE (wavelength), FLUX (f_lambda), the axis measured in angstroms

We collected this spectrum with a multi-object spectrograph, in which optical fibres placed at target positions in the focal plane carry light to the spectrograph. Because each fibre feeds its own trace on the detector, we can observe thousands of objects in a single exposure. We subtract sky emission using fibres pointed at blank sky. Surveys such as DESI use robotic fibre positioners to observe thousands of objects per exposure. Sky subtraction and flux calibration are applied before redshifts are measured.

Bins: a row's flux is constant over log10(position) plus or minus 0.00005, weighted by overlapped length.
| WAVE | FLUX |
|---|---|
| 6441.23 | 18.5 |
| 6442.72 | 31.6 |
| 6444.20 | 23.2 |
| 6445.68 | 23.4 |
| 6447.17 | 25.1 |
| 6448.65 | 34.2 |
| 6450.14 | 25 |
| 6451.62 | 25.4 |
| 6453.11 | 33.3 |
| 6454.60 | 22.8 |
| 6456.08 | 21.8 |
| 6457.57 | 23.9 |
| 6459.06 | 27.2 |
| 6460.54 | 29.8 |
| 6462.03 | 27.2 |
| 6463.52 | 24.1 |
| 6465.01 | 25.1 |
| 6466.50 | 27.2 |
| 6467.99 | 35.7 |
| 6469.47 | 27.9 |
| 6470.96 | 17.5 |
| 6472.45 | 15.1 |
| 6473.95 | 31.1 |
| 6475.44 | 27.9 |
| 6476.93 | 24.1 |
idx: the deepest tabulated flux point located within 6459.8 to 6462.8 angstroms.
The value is 27.2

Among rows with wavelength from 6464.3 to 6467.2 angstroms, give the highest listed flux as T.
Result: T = 27.2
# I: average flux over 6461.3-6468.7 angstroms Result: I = 27.8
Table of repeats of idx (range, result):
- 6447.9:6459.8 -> 21.8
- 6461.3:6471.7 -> 17.5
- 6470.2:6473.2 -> 15.1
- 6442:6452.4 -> 23.2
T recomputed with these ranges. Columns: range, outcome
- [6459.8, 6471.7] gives 35.7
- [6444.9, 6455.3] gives 34.2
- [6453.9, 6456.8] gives 22.8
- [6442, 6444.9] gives 31.6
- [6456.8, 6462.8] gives 29.8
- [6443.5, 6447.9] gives 25.1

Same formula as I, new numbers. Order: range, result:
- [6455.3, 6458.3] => 22.9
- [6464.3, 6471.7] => 26.7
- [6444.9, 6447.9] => 24.2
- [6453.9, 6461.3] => 25.1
